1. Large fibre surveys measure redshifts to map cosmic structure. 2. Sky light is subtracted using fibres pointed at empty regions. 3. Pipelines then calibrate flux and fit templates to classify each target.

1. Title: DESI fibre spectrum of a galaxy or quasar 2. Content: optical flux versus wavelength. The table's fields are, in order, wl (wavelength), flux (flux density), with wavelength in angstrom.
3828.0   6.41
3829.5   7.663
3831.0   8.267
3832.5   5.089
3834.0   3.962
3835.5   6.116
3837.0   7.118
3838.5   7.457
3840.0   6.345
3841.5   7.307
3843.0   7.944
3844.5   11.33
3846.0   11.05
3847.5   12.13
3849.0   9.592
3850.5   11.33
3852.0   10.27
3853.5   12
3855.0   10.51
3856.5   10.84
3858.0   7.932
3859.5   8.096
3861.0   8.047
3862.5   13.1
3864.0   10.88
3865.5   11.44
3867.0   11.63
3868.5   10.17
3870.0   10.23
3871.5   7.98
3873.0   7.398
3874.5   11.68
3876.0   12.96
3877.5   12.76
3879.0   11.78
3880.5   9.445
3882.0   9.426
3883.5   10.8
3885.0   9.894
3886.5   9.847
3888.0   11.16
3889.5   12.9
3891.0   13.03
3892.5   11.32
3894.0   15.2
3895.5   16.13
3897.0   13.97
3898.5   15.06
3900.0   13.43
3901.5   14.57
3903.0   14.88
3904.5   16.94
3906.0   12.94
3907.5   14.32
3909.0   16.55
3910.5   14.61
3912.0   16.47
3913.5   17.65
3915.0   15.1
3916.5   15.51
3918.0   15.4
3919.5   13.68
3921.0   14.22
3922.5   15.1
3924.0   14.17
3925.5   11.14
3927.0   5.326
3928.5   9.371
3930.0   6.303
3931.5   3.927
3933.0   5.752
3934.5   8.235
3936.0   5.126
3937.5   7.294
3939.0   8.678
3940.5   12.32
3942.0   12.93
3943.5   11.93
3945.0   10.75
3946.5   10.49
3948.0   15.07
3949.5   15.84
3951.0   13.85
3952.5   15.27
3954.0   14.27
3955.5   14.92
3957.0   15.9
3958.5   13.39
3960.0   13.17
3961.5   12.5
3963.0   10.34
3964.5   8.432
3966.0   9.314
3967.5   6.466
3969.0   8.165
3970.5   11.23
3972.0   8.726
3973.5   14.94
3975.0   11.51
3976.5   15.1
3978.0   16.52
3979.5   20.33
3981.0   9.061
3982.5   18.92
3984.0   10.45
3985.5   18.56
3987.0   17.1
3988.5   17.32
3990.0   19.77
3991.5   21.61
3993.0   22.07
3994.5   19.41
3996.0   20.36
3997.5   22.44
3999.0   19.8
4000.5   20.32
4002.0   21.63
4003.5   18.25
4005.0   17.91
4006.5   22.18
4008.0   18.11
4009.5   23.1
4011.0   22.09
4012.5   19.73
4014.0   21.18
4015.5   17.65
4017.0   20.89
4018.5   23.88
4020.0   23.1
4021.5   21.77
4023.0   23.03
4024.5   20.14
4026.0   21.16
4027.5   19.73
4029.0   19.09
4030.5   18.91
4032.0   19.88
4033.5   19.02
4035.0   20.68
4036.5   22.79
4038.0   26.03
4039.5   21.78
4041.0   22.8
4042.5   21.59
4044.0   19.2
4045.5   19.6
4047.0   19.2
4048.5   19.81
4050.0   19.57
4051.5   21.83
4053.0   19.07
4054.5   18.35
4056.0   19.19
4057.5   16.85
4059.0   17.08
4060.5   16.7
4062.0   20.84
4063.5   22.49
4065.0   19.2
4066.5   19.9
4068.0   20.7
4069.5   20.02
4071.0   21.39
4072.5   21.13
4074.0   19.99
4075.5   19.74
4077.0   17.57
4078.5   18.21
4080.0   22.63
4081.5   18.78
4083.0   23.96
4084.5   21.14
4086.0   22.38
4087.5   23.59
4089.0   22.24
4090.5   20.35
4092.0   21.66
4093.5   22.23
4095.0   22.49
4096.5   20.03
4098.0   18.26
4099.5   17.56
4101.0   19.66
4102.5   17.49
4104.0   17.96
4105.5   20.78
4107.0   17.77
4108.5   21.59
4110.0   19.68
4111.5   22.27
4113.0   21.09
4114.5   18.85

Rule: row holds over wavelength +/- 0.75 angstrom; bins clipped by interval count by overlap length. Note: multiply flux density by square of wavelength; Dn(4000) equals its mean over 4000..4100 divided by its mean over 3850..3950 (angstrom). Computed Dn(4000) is 1.89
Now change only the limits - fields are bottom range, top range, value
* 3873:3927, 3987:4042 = 1.65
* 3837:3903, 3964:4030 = 1.74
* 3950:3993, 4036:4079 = 1.50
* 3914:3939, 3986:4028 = 2.07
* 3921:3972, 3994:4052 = 1.99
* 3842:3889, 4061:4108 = 2.18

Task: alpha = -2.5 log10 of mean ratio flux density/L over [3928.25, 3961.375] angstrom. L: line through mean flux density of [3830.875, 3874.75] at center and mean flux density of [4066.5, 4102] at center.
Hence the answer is 0.24 mag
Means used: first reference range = 9.23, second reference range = 20.6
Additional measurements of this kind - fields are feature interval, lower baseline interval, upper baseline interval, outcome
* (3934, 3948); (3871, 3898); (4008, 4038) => 0.47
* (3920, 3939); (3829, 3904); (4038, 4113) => 0.44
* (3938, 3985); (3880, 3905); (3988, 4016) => 0.36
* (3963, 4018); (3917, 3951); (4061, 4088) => -0.14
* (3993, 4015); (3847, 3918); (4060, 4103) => -0.19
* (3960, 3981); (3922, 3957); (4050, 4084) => 0.12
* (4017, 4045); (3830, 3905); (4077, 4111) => -0.20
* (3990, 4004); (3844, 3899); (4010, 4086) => -0.16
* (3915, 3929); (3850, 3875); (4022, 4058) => 0.06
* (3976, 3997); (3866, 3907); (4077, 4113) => -0.10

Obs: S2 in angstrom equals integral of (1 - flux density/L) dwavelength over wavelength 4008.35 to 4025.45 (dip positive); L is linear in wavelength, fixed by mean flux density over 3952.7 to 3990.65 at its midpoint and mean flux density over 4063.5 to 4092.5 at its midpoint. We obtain -5.0 angstrom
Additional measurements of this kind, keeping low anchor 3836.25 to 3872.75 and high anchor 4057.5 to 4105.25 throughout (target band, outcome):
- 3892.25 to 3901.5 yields -2.1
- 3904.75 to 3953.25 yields 3.6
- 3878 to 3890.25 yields 0.5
